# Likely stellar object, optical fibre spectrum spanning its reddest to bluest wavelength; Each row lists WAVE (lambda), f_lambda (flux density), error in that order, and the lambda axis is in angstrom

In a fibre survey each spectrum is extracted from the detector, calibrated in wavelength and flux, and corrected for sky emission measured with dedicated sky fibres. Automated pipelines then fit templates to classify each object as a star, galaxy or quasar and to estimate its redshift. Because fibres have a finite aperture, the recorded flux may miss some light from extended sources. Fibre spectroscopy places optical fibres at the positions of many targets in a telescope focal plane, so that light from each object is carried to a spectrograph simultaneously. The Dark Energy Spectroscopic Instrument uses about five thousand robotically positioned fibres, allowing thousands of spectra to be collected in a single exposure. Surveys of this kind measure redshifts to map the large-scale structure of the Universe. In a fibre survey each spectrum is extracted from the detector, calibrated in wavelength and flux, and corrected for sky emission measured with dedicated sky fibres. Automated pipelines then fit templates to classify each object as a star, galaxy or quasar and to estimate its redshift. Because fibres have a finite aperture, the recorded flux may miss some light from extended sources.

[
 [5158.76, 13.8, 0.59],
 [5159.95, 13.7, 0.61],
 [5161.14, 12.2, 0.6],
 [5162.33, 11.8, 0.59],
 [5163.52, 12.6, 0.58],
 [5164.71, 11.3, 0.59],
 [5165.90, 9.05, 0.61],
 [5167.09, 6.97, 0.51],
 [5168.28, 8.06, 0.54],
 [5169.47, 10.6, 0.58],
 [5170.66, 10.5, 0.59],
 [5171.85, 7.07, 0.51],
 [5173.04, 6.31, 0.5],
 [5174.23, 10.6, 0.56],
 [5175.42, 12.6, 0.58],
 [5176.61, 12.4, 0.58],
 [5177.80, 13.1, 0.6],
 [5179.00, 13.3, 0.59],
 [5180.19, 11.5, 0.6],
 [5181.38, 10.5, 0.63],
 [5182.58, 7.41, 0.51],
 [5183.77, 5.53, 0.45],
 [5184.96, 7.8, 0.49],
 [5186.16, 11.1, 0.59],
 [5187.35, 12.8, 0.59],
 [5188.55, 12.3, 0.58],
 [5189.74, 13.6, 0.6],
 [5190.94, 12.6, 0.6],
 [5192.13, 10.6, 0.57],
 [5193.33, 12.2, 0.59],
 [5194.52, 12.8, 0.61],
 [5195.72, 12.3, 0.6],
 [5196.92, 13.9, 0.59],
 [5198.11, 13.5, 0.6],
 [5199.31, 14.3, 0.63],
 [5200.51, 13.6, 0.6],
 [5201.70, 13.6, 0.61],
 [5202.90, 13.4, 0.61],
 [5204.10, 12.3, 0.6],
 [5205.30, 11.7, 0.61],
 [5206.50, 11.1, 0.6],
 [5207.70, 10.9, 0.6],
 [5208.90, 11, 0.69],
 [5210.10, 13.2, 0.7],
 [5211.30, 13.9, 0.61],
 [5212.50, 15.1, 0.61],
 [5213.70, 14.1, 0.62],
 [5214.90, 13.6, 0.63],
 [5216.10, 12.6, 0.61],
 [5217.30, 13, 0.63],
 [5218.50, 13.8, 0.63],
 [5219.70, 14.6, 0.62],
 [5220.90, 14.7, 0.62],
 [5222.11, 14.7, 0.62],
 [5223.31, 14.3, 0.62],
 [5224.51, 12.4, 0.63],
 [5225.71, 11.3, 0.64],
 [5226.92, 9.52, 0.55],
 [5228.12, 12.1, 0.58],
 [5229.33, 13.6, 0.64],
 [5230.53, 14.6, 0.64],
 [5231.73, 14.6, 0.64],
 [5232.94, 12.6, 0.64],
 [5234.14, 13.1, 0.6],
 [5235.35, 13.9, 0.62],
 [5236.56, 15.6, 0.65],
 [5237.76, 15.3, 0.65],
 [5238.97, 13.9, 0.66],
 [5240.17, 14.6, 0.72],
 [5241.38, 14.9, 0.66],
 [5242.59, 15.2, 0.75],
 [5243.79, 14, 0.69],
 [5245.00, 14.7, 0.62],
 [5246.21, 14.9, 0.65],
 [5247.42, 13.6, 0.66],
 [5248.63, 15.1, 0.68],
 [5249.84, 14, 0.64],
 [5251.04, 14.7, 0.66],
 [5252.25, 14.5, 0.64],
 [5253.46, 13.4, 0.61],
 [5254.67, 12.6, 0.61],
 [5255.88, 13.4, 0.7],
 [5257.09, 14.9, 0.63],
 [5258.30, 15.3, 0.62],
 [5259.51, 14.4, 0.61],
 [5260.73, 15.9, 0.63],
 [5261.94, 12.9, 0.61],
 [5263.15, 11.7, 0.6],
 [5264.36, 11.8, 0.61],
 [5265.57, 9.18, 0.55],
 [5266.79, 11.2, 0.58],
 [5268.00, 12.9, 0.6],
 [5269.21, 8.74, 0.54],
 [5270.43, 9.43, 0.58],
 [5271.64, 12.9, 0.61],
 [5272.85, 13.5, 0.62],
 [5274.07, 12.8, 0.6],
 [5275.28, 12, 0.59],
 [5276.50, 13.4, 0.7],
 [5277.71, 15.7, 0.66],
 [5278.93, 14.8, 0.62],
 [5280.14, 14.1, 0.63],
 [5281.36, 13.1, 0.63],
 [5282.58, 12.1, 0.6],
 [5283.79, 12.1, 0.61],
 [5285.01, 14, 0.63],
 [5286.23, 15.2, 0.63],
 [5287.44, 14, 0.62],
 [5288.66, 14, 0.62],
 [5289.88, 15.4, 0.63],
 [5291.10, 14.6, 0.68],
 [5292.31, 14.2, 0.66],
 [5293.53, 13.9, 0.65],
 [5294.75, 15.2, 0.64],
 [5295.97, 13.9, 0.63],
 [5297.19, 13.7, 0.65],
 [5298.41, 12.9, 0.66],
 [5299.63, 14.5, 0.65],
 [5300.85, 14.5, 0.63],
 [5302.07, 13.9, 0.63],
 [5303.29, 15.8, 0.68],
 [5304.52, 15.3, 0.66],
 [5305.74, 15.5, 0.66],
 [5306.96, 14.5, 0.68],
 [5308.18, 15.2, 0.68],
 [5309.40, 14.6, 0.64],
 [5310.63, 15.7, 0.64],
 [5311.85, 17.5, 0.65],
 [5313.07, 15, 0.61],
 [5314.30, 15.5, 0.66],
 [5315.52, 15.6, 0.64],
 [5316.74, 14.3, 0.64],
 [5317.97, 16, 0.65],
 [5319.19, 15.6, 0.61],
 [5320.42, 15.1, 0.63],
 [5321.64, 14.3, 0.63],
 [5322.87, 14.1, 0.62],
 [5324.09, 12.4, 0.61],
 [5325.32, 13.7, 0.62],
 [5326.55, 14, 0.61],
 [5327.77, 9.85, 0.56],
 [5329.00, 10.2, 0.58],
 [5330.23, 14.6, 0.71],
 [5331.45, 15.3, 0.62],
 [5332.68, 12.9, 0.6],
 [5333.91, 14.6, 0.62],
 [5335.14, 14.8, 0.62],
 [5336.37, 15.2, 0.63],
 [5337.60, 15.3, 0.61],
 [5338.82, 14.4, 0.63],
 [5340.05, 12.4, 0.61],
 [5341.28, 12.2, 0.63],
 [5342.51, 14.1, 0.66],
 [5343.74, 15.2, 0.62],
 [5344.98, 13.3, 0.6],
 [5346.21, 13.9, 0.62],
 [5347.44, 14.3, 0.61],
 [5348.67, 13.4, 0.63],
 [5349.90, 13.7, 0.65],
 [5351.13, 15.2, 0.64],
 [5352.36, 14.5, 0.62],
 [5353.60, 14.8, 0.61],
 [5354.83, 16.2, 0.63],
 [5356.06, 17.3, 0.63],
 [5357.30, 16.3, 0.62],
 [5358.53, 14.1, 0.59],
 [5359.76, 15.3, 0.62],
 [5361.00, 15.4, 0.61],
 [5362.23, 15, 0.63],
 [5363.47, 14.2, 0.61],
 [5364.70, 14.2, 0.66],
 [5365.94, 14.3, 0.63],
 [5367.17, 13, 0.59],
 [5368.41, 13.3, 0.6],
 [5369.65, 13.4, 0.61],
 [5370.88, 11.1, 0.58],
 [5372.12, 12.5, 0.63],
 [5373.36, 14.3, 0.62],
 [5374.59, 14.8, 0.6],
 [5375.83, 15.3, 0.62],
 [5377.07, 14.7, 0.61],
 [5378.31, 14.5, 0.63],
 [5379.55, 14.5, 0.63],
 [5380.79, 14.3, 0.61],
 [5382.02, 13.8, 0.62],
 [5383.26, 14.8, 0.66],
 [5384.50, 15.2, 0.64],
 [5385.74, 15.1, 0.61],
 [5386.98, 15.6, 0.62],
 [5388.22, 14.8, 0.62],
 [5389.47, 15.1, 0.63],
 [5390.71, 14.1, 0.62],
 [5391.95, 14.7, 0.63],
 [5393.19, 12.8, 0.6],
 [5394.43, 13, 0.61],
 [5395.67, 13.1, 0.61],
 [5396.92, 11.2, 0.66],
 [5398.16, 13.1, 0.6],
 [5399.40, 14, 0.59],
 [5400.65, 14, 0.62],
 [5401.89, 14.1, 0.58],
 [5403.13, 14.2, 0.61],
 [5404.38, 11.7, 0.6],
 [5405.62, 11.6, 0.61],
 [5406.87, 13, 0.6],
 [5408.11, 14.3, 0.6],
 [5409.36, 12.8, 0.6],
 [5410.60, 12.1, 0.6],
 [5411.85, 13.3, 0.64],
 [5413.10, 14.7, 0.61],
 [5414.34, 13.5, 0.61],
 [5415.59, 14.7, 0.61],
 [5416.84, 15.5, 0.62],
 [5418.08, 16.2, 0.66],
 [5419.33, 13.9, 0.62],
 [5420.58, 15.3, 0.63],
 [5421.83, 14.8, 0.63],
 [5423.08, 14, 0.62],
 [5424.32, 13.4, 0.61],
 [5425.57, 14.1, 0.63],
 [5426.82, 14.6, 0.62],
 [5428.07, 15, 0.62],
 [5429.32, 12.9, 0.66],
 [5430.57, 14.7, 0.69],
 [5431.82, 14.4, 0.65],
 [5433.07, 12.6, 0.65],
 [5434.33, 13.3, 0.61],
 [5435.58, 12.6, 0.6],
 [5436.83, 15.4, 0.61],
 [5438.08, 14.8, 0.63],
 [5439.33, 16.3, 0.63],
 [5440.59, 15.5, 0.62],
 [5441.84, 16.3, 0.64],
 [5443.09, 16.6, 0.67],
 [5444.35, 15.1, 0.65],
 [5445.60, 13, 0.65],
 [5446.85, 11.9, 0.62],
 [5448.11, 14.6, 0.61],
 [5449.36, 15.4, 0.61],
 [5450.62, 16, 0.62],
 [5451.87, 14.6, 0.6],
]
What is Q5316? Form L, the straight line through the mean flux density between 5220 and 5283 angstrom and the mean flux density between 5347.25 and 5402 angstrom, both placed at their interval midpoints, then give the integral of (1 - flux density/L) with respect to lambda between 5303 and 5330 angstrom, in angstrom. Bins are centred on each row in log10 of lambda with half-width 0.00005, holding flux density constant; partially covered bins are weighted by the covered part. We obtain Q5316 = -1.2 angstrom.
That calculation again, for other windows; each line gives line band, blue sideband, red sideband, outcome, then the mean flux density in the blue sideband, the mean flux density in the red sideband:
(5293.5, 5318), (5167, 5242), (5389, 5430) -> -3.49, 12.3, 13.8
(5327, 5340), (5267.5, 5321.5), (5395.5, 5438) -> 0.35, 14.2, 13.8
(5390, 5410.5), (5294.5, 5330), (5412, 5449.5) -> 1.77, 14.4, 14.5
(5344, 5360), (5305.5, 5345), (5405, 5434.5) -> -0.63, 14.3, 14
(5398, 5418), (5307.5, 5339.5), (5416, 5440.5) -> 1.13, 14.4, 14.4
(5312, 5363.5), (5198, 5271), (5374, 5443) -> -2.13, 13.3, 14.2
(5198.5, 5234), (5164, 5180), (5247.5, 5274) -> -4.71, 10.2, 13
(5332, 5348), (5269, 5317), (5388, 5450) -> 0.05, 14.1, 14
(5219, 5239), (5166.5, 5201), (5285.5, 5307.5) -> -1.85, 11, 14.5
